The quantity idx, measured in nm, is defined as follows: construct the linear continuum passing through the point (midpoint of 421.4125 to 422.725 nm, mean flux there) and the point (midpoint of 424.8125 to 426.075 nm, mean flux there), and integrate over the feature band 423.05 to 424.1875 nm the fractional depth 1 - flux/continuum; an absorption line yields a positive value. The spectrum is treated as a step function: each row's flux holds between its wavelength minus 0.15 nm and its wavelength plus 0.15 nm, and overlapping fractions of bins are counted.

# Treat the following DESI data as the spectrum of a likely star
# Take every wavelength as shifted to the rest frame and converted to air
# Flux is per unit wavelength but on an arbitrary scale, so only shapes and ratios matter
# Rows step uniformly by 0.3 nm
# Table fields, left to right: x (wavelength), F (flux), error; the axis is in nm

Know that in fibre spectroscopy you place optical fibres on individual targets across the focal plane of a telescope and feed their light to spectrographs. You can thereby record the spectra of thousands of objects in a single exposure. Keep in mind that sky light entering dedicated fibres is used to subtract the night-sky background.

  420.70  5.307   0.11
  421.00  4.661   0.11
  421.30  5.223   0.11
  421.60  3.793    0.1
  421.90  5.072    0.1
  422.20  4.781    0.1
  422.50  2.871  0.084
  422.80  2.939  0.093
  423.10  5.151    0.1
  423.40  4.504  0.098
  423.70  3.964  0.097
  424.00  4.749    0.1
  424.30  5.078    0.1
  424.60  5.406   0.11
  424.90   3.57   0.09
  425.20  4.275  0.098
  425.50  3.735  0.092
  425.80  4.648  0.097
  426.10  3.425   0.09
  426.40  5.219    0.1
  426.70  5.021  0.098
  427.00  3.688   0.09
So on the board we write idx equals -0.14 nm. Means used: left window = 4.09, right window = 4.02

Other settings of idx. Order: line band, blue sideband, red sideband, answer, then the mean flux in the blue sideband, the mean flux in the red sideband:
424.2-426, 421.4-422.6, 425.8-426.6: -0.01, 4.23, 4.43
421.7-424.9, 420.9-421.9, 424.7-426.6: 0.02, 4.63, 4.2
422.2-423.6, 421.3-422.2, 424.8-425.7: 0.13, 4.62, 3.92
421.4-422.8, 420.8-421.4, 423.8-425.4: 0.23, 4.95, 4.57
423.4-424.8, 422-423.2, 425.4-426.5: -0.22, 3.93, 4.24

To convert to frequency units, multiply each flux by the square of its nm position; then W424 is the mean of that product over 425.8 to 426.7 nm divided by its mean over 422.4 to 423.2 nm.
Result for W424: 1.3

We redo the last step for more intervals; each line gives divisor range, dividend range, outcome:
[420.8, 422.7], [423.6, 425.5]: 1.03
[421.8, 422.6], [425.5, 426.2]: 0.96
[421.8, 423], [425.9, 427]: 1.16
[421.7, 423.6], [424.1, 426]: 1.07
